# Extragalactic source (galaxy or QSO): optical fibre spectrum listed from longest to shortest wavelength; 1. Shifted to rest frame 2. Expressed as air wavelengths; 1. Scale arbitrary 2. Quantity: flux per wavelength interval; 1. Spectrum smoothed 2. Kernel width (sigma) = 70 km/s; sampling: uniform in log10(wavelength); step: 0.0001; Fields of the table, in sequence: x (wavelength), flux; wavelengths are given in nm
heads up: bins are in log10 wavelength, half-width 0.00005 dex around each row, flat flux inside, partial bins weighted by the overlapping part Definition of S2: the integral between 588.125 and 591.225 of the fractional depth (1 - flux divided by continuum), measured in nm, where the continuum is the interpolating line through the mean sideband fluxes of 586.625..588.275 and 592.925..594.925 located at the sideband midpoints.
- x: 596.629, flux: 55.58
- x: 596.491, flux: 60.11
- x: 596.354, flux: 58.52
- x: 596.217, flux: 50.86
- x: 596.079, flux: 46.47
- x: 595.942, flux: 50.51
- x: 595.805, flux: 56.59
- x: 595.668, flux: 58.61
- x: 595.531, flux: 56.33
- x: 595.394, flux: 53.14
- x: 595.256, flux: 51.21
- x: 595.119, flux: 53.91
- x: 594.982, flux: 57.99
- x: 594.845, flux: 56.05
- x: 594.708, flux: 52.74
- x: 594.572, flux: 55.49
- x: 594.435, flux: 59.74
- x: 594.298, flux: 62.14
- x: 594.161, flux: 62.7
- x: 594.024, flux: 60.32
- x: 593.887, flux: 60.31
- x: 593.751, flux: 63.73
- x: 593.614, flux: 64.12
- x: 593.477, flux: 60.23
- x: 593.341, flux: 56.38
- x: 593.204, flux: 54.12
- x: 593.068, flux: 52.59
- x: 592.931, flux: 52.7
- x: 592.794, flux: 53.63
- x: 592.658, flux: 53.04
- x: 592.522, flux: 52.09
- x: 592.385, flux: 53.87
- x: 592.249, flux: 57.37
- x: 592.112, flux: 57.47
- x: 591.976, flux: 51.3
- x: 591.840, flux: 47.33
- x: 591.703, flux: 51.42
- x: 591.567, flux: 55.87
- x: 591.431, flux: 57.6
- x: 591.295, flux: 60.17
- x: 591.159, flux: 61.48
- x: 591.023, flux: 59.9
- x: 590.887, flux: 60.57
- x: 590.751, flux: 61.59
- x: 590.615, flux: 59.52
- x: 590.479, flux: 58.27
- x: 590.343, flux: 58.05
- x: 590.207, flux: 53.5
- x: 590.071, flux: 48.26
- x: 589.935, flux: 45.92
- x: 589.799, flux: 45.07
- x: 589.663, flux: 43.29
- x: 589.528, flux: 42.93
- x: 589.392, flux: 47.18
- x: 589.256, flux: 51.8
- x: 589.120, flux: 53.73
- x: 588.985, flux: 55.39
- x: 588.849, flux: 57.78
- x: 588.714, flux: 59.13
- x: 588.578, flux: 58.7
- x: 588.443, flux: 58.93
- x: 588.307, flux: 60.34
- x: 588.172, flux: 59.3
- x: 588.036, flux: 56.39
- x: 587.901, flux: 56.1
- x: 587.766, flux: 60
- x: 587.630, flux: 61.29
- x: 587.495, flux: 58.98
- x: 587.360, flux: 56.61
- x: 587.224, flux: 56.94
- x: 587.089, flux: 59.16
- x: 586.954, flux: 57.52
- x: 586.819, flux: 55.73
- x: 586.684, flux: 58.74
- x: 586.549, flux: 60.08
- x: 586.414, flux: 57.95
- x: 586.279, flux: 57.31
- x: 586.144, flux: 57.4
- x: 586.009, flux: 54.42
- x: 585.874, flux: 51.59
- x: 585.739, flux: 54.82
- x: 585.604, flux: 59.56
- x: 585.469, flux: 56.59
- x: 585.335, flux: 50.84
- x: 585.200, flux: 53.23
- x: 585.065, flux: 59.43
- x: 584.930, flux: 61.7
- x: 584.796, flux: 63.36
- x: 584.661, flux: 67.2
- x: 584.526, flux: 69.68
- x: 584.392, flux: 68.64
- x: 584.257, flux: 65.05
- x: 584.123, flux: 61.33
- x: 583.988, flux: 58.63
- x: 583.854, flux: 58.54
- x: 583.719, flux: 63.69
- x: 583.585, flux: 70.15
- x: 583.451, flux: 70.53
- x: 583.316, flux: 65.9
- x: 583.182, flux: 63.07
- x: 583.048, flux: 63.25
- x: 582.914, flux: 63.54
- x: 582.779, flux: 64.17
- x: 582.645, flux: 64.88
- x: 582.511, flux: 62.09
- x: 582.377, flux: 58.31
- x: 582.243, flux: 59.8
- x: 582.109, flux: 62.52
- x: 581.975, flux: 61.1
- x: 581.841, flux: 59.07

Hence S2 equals 0.18 nm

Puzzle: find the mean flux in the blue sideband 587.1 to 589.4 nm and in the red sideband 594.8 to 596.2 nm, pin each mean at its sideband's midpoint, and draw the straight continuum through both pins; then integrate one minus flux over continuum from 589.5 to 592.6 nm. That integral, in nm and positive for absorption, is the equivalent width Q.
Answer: 0.10 nm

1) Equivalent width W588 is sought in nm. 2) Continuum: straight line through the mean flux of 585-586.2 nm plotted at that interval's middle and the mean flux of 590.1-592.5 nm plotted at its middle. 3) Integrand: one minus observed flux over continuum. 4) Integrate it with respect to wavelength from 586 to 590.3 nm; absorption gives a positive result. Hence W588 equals 0.05 nm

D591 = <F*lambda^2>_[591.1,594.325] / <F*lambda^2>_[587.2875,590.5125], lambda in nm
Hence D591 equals 1.06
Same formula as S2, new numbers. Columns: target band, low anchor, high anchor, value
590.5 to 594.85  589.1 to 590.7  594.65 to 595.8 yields -0.35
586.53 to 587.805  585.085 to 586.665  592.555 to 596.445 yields -0.05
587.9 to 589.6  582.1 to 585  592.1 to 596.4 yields 0.14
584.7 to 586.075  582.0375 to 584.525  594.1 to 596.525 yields 0.12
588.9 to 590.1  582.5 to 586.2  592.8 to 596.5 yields 0.22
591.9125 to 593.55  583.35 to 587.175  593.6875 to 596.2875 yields 0.07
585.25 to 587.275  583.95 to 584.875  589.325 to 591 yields 0.14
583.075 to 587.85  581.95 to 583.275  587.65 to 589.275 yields -0.01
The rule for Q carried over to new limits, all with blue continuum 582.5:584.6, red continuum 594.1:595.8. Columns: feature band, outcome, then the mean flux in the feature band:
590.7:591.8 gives 0.019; 58.3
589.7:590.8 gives 0.121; 53.3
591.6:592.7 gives 0.104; 53.1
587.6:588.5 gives 0.039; 58.8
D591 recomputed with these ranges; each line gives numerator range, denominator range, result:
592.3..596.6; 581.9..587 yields 0.95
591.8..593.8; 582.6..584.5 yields 0.89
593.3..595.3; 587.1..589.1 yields 1.03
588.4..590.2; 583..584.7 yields 0.80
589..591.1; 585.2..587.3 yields 0.95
